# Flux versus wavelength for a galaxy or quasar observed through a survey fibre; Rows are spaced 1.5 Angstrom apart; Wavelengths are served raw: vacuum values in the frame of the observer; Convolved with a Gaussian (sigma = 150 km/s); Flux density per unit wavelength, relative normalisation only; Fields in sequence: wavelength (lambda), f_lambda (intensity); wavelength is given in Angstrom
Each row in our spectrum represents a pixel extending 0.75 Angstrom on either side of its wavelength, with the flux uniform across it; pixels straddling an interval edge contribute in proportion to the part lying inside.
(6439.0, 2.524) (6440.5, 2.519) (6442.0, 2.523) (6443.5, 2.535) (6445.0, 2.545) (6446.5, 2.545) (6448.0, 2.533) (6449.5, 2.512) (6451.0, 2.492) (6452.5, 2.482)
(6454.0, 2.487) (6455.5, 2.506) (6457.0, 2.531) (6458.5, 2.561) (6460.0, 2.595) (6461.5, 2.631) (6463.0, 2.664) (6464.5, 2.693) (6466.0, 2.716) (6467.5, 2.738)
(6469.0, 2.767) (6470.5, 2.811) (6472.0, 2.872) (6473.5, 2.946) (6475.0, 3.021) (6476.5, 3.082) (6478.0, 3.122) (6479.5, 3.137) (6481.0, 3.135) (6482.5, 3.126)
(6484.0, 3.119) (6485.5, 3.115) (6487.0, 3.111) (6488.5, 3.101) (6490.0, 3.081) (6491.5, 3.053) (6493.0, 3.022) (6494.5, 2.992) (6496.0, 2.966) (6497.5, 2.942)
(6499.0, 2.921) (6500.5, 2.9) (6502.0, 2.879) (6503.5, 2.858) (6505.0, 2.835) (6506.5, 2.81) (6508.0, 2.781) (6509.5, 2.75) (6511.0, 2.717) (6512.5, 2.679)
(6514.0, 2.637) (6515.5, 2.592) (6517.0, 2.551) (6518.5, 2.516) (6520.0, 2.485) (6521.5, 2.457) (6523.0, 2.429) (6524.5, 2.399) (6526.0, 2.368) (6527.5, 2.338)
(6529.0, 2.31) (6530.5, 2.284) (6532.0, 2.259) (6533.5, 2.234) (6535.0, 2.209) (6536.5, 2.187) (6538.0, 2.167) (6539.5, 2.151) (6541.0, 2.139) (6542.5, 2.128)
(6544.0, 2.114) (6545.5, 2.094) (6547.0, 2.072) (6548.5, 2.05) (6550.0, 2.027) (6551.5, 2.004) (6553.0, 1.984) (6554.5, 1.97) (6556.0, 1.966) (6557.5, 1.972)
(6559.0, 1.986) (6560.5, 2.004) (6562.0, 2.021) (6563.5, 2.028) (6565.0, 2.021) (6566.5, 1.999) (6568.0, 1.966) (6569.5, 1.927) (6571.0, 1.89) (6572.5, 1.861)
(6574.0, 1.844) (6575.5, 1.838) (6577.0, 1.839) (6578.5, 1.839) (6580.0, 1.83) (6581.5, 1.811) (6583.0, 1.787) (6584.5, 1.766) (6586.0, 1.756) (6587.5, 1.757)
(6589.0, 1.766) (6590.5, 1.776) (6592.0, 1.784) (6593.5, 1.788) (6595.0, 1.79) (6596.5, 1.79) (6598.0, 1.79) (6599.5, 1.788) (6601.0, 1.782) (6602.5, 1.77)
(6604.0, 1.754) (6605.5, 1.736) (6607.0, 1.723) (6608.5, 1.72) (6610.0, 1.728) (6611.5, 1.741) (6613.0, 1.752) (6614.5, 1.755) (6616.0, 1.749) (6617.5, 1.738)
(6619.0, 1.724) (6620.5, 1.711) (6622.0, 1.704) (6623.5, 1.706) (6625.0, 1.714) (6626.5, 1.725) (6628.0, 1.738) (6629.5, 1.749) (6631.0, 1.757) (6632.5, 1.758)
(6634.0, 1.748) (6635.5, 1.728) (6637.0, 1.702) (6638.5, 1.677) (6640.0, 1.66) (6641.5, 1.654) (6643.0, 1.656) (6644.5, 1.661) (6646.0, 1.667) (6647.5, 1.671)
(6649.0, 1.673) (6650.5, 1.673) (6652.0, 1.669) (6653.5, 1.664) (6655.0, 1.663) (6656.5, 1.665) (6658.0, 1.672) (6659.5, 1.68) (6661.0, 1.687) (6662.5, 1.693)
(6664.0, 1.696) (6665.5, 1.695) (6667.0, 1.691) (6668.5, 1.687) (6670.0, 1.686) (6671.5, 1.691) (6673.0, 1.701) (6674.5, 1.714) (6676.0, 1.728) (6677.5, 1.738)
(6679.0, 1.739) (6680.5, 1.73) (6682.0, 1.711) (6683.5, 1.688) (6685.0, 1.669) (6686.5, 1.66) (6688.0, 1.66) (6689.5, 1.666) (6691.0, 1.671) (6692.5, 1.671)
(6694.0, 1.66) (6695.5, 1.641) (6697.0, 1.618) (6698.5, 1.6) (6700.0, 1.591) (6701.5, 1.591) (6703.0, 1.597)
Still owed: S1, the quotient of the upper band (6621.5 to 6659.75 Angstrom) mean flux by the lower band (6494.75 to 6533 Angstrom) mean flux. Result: 0.6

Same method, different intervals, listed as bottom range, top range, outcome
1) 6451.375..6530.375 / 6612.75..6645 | 0.62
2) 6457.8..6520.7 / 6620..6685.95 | 0.59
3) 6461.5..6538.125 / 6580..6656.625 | 0.63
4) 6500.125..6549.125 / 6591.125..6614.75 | 0.72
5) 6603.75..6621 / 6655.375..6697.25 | 0.97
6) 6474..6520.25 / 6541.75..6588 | 0.67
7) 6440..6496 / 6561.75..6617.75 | 0.65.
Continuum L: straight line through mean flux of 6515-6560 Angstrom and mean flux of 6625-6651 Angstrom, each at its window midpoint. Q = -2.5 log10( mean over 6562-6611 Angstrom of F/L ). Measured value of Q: 0.08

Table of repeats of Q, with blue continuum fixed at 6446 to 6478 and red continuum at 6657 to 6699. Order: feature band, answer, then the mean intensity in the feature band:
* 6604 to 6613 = 0.16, 1.73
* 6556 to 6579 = 0.14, 1.94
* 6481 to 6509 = -0.18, 2.98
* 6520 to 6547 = 0.05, 2.25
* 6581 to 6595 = 0.18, 1.78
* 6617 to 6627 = 0.13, 1.72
